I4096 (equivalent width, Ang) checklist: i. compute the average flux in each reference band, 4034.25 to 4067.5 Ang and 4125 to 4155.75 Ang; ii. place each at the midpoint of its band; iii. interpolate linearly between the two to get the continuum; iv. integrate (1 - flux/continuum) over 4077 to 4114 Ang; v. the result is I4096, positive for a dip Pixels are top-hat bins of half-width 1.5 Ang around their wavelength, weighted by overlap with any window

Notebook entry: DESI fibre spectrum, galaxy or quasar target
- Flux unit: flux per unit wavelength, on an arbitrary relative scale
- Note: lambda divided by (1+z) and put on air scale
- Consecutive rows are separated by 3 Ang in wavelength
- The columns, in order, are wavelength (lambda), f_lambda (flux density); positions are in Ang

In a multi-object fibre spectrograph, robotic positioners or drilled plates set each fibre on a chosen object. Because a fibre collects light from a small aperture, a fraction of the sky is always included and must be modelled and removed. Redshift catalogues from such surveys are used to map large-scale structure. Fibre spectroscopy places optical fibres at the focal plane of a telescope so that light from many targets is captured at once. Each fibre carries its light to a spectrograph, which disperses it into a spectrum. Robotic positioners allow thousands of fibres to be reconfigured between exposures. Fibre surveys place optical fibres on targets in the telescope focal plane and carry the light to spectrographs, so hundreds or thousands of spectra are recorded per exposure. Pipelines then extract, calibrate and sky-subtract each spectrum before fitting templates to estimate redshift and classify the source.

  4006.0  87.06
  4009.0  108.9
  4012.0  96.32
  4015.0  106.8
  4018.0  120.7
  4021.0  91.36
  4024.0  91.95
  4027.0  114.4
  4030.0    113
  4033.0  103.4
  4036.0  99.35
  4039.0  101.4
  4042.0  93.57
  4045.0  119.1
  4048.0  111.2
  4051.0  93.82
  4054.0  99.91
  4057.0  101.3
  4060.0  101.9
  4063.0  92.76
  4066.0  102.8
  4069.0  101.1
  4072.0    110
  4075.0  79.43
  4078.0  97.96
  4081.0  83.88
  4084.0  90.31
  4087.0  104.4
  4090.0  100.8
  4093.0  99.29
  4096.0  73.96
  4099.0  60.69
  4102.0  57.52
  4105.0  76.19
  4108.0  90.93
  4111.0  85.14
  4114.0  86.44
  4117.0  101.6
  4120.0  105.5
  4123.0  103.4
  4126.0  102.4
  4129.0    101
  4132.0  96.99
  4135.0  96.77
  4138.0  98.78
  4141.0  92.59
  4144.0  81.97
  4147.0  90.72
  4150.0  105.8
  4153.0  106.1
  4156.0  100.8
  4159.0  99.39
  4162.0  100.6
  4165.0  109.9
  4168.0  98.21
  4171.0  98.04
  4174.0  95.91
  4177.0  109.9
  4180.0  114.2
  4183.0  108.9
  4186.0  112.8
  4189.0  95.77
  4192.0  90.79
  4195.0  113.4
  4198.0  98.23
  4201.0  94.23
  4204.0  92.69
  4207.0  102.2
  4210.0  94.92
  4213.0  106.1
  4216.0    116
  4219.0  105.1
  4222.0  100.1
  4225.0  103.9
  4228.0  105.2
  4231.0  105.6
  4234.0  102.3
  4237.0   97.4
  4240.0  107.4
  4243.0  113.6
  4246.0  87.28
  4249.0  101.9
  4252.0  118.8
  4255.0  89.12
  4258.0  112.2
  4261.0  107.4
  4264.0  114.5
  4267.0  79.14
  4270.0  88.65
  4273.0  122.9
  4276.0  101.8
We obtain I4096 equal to 5.4 Ang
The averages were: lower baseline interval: 102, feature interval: 85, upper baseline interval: 97.4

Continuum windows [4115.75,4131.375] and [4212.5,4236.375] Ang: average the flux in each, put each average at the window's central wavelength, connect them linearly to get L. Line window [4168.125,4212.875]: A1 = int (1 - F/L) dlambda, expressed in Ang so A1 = 1.1 Ang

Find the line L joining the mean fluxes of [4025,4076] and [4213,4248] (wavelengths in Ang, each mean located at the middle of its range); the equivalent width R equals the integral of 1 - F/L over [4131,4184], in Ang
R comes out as 1.6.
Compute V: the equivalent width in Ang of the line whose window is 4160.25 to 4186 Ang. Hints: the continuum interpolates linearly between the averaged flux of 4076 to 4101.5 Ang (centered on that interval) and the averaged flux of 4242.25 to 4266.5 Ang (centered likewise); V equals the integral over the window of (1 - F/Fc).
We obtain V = -2.4 Ang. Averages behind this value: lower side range 87.5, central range 105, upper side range 104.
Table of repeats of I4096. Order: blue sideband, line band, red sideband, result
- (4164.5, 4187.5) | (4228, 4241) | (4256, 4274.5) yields 0.15 Ang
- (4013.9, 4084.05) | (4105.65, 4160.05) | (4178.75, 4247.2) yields 2.87 Ang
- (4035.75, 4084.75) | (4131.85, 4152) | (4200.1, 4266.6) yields 1.20 Ang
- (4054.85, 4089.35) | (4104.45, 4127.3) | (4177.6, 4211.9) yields 0.97 Ang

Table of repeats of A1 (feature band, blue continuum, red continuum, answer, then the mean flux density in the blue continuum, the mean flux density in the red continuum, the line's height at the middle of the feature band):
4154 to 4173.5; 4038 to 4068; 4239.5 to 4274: 0.3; 102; 103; 103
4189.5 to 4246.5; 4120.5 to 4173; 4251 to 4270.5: -0.8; 99.1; 102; 101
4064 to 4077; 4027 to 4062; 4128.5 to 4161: 0.5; 104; 97.3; 102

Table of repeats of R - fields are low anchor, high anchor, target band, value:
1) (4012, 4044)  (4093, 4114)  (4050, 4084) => -2.62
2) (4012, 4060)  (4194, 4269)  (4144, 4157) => 0.55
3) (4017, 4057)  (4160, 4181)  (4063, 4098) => 3.16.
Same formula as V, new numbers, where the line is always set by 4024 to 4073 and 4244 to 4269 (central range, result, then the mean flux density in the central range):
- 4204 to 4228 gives -0.4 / 103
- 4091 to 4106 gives 4.2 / 74.4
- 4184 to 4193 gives 0.1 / 101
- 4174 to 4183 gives -0.6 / 109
